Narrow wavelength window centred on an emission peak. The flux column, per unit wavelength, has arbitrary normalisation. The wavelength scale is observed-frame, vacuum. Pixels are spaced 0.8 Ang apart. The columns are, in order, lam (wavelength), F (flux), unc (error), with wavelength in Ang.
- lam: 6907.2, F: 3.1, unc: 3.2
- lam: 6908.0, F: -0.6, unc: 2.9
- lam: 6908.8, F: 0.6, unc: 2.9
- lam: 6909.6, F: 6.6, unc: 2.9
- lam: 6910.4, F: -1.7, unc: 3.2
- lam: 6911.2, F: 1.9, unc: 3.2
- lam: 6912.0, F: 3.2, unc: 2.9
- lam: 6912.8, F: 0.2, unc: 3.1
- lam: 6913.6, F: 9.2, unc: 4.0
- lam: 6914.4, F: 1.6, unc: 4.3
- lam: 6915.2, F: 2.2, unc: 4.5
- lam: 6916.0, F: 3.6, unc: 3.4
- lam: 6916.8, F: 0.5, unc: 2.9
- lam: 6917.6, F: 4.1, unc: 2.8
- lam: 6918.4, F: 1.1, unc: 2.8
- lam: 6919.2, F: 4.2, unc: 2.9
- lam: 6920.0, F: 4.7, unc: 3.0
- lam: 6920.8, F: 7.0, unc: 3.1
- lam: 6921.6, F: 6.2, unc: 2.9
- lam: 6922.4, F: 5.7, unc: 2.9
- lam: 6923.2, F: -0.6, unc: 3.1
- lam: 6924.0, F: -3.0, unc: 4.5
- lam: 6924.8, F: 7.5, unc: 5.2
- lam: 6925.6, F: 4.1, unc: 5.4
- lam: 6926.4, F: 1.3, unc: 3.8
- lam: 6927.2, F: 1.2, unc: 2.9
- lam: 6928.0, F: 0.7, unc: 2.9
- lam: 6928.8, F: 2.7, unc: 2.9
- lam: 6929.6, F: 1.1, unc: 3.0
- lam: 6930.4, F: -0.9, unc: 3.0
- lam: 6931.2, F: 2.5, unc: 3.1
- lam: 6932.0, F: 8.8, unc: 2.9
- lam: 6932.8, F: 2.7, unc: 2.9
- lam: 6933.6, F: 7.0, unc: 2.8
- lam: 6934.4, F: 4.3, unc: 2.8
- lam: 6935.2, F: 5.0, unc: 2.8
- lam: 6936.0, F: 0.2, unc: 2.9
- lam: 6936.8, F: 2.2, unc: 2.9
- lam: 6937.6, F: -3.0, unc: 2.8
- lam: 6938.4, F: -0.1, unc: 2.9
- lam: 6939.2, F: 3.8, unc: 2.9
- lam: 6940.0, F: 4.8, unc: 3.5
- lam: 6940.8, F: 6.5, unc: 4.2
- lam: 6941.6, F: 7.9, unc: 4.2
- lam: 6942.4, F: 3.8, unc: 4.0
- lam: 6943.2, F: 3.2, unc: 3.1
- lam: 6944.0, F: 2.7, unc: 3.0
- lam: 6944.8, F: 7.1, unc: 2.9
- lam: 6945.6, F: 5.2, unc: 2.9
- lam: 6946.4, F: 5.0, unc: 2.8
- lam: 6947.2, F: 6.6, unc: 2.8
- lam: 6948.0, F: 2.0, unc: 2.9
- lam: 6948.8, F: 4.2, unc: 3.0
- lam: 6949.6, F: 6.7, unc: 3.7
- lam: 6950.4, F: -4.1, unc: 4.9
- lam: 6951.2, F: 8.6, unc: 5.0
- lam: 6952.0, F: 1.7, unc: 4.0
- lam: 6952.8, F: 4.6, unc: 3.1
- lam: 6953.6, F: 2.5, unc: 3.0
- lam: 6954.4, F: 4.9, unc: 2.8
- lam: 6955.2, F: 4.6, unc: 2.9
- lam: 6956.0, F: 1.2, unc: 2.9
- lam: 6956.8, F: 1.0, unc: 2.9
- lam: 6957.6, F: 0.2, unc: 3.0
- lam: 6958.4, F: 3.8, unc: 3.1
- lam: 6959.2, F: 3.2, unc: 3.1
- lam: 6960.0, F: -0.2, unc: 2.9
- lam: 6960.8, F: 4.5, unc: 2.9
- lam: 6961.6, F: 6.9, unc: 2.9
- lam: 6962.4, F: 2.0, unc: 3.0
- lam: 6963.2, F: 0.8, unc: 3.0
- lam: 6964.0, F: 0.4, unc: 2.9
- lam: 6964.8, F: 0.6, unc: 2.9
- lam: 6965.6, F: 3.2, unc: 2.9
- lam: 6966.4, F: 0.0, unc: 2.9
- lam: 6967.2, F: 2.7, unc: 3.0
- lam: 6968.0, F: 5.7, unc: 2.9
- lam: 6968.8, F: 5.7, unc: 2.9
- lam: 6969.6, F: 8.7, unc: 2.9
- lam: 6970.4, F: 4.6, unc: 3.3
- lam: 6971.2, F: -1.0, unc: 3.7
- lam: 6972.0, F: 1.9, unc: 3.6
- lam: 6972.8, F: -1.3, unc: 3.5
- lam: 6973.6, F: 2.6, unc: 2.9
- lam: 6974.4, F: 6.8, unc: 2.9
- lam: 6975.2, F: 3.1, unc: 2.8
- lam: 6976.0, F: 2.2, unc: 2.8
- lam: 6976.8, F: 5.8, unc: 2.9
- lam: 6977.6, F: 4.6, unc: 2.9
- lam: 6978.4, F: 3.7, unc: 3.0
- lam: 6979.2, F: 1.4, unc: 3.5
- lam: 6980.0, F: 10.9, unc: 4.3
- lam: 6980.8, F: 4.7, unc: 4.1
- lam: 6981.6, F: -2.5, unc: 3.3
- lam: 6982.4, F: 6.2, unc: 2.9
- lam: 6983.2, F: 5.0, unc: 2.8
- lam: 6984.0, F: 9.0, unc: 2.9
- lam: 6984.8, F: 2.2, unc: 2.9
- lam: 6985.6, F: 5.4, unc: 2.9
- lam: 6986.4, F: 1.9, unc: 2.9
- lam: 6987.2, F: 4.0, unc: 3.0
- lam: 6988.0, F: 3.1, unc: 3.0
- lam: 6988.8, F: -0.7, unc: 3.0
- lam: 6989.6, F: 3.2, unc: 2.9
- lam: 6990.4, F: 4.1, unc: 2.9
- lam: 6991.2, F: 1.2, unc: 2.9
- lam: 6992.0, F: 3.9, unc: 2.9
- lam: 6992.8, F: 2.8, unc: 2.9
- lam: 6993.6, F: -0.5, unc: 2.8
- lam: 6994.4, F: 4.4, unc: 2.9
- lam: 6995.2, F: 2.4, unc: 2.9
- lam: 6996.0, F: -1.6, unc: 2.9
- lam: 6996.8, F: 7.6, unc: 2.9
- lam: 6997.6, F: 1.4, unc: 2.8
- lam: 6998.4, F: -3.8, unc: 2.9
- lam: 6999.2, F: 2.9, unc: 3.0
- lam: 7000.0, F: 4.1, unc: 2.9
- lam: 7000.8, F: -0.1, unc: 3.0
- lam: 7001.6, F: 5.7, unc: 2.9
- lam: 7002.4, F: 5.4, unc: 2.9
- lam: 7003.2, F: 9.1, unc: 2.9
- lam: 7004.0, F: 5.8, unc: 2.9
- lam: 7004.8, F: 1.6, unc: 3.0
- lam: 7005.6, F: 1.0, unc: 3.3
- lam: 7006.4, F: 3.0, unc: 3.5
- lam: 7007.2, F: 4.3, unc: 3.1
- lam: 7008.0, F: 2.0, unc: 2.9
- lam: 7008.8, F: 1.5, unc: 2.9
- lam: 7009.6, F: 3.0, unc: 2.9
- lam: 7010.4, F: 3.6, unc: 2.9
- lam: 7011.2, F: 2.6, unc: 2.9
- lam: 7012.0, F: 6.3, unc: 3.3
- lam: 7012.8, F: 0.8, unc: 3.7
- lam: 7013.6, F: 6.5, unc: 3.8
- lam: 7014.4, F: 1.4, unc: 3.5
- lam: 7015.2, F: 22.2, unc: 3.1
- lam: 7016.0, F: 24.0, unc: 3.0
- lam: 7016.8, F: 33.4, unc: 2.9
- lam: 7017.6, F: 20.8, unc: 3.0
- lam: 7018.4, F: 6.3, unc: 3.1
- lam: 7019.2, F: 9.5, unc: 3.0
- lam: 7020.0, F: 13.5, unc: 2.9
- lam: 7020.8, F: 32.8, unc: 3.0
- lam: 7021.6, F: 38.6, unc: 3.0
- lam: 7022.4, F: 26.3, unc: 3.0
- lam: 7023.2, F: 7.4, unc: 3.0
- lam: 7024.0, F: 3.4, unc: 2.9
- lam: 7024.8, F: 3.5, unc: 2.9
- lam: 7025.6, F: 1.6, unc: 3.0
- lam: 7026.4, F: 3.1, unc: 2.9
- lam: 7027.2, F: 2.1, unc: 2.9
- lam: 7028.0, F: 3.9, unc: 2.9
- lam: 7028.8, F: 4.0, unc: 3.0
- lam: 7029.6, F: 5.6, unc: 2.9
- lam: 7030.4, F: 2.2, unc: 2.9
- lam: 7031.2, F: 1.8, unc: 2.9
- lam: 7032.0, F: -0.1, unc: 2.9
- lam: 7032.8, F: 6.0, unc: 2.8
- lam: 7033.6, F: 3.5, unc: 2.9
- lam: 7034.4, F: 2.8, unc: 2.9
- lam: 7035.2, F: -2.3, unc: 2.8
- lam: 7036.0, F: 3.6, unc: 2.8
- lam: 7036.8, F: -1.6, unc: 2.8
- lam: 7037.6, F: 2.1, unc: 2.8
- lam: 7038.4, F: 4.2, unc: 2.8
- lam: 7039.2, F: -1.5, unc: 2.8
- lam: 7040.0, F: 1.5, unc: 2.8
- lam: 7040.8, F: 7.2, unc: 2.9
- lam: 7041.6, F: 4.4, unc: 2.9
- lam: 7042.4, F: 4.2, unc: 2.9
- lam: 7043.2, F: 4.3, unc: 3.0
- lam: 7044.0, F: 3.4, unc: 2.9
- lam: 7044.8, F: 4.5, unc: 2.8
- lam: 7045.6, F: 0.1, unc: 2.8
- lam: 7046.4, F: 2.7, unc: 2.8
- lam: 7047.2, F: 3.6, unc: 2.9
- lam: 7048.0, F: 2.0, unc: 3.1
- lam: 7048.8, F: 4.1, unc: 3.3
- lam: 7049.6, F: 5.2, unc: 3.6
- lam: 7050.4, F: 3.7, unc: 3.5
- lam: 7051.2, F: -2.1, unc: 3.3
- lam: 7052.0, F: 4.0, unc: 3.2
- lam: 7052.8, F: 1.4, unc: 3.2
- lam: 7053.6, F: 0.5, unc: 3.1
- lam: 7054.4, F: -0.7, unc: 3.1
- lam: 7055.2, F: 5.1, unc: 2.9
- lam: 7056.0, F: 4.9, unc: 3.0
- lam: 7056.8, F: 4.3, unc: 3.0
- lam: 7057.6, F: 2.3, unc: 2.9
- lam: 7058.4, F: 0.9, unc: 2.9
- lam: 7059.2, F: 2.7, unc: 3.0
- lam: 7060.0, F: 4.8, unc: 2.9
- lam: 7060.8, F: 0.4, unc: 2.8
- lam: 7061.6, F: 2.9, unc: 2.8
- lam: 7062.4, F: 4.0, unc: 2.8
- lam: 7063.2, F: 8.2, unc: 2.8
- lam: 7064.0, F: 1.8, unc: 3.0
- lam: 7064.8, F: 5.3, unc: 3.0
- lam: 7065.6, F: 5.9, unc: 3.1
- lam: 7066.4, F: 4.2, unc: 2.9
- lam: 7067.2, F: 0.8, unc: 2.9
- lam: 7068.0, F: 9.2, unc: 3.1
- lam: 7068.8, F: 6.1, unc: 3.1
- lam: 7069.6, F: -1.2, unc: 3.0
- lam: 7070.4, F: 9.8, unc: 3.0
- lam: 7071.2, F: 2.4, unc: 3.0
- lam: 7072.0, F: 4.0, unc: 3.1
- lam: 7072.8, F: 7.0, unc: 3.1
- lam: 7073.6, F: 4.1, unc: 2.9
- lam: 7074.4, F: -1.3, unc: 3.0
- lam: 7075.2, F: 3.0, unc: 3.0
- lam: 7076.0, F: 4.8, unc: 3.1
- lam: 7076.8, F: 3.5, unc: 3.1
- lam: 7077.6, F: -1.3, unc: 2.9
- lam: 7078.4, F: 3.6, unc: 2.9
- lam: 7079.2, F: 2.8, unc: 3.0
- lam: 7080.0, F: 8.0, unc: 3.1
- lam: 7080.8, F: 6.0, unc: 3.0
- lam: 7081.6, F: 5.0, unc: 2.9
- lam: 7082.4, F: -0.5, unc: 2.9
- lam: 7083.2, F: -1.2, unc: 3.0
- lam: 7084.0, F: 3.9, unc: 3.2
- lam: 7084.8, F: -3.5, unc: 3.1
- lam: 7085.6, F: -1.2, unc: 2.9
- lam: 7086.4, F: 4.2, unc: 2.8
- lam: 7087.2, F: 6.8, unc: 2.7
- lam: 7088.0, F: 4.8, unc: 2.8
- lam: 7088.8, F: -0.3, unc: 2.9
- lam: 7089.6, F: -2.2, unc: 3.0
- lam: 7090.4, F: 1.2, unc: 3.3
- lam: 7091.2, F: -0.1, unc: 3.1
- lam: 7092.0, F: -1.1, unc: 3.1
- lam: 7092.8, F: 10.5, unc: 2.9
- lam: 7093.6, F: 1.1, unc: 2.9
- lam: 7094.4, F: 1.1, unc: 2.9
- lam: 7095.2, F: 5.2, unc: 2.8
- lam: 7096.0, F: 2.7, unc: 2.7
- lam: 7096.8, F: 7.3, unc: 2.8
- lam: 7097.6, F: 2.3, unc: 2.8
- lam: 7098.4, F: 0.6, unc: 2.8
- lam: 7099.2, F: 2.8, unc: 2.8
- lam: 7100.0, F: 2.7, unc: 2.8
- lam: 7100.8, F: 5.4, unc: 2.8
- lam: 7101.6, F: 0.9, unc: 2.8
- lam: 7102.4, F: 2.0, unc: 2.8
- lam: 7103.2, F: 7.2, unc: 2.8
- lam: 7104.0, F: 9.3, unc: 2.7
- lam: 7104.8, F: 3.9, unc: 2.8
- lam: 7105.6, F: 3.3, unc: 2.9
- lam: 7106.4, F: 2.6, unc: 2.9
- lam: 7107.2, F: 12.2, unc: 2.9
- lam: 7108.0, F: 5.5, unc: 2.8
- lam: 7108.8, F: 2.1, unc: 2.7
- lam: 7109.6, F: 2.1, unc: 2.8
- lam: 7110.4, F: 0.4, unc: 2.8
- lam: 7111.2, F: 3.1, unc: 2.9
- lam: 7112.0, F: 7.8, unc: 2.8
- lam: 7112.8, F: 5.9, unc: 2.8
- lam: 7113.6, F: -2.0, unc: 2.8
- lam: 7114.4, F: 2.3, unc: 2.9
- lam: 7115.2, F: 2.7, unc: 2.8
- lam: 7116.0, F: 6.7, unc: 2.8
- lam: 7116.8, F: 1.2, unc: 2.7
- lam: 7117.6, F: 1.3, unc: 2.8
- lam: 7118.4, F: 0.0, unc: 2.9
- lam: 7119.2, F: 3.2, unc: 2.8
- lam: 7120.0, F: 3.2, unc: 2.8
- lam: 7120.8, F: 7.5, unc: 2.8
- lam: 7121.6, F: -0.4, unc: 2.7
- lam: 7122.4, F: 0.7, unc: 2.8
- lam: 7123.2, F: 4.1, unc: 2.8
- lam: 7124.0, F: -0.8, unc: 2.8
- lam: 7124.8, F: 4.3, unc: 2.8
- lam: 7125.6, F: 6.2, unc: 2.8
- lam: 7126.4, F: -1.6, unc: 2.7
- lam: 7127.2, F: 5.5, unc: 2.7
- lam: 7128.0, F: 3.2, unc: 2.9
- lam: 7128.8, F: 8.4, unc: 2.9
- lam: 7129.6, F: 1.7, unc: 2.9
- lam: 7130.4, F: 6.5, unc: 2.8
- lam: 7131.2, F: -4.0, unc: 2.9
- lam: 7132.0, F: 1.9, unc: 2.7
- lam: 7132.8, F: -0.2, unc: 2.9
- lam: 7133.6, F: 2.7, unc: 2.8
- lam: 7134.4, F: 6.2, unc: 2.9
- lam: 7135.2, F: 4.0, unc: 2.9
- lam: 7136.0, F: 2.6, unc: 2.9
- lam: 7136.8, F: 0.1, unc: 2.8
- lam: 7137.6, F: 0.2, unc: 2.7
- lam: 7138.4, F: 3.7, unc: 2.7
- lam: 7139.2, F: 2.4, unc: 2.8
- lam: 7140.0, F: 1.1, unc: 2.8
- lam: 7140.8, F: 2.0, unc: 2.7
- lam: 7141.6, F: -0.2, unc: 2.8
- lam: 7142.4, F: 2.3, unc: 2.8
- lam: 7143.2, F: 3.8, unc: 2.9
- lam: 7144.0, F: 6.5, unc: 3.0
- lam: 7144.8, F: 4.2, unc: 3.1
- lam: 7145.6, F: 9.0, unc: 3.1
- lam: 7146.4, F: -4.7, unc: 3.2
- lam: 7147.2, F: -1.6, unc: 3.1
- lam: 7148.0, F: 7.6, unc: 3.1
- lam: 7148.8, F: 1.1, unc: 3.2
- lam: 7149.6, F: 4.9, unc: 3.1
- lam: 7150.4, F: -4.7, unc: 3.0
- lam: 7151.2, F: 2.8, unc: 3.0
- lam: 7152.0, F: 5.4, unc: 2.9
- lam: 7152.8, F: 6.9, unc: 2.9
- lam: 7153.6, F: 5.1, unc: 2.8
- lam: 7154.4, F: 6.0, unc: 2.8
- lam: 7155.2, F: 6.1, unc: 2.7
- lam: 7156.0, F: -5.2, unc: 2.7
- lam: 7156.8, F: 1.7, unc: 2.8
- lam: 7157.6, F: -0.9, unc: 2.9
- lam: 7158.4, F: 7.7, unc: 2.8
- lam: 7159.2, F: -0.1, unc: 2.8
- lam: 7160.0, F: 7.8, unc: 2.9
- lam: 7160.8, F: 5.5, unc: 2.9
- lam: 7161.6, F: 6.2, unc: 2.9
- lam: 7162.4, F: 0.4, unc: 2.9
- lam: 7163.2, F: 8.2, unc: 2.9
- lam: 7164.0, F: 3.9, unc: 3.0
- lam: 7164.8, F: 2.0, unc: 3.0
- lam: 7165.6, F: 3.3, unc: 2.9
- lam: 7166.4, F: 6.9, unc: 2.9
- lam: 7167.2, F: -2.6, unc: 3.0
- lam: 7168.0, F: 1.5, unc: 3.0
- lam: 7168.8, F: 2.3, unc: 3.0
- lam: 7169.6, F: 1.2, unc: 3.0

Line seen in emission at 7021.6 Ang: [O II]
